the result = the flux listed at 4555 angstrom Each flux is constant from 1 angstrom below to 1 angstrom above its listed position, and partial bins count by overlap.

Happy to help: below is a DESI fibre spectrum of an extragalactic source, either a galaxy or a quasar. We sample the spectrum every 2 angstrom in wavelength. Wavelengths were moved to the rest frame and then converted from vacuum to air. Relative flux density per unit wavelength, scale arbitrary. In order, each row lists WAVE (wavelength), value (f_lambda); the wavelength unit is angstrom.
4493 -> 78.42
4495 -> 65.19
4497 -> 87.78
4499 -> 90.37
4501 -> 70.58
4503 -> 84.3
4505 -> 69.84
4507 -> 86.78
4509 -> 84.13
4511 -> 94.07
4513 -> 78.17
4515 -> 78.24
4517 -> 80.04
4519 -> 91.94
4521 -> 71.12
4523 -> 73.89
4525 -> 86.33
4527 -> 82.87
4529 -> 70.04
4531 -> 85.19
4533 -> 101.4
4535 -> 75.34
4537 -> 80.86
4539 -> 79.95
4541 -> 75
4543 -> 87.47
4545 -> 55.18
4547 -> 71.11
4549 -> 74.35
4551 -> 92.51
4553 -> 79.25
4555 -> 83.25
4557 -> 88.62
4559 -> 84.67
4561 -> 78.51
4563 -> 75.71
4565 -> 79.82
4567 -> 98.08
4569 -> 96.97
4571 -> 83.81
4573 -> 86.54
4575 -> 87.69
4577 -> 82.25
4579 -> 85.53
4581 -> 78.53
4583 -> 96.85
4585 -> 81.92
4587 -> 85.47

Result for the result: 83.25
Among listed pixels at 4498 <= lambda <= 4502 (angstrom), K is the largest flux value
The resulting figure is 90.37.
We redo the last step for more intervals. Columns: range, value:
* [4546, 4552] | 92.51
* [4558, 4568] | 98.08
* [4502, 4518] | 94.07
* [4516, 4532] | 91.94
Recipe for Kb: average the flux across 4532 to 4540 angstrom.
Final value 84.4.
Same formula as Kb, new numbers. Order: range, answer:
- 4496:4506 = 80.6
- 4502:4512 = 83.8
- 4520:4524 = 72.5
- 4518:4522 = 81.5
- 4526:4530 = 76.5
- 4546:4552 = 79.3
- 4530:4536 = 87.3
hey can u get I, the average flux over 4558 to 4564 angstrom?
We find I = 79.6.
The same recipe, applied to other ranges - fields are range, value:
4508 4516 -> 83.7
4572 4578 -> 85.5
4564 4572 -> 89.7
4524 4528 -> 84.6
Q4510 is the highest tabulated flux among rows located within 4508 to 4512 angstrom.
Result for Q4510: 94.07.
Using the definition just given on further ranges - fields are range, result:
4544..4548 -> 71.11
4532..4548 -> 101.4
